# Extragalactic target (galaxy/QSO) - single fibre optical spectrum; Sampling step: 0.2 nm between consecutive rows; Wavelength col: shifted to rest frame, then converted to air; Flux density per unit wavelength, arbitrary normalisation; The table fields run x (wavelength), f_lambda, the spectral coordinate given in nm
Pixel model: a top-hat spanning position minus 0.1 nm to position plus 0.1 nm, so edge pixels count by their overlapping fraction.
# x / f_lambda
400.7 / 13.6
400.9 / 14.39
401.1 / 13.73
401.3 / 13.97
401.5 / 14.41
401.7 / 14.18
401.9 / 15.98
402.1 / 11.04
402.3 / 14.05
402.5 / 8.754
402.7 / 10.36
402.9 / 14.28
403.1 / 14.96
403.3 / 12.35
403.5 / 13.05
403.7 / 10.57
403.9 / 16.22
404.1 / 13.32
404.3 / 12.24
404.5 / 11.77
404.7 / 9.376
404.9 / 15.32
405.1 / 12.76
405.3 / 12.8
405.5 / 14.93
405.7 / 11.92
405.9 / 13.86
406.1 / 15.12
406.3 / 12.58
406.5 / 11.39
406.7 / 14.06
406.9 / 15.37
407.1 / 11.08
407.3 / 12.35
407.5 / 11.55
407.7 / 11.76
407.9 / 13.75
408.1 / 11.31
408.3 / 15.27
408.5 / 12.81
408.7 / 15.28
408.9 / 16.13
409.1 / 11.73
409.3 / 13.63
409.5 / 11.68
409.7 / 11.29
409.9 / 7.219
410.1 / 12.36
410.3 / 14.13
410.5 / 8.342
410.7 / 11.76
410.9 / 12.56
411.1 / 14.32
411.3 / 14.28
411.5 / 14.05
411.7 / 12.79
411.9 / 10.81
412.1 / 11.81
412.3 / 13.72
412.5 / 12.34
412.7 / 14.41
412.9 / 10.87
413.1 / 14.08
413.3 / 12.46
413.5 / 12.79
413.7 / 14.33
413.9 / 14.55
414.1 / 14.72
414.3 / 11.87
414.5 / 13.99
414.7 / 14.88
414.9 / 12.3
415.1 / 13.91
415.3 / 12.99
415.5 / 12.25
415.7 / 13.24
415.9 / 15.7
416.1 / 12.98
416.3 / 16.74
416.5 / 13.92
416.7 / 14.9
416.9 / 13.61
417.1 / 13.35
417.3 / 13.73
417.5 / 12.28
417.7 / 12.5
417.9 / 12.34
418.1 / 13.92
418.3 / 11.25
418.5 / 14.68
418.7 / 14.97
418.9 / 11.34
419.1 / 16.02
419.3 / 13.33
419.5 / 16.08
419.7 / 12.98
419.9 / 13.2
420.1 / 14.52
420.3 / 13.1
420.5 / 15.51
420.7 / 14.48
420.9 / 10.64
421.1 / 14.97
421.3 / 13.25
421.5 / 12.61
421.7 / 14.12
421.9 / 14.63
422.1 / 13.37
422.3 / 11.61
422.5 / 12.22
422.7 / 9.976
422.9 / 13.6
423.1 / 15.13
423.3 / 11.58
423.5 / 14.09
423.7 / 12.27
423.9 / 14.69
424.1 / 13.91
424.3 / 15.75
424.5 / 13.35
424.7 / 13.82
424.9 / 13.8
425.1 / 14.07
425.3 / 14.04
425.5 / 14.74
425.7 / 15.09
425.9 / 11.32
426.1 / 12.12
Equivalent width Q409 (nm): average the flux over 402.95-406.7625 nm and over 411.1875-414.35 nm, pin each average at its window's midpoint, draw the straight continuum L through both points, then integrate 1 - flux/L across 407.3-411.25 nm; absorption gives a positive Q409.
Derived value 0.19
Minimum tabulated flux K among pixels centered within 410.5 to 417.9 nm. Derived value 8.342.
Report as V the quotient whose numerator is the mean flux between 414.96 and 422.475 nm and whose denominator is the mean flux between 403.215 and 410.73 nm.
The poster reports 1.07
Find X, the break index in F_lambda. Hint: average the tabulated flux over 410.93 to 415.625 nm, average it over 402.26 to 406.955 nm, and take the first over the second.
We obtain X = 1.0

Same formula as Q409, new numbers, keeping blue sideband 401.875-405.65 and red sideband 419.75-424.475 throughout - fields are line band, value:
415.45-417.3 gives -0.123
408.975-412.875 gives 0.228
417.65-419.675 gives -0.051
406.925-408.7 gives 0.022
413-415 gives -0.069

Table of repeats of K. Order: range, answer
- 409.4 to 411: 7.219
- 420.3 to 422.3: 10.64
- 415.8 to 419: 11.25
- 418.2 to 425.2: 9.976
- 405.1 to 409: 11.08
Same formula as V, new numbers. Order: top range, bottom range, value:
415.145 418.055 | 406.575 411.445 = 1.07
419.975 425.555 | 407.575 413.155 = 1.07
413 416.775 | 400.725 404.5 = 1.05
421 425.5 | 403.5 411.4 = 1.06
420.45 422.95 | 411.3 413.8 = 1.01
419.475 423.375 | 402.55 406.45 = 1.03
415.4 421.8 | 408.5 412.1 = 1.10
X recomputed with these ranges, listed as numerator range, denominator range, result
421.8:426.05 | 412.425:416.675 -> 0.99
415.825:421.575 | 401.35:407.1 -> 1.05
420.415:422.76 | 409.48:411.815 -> 1.09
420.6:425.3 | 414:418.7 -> 0.99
